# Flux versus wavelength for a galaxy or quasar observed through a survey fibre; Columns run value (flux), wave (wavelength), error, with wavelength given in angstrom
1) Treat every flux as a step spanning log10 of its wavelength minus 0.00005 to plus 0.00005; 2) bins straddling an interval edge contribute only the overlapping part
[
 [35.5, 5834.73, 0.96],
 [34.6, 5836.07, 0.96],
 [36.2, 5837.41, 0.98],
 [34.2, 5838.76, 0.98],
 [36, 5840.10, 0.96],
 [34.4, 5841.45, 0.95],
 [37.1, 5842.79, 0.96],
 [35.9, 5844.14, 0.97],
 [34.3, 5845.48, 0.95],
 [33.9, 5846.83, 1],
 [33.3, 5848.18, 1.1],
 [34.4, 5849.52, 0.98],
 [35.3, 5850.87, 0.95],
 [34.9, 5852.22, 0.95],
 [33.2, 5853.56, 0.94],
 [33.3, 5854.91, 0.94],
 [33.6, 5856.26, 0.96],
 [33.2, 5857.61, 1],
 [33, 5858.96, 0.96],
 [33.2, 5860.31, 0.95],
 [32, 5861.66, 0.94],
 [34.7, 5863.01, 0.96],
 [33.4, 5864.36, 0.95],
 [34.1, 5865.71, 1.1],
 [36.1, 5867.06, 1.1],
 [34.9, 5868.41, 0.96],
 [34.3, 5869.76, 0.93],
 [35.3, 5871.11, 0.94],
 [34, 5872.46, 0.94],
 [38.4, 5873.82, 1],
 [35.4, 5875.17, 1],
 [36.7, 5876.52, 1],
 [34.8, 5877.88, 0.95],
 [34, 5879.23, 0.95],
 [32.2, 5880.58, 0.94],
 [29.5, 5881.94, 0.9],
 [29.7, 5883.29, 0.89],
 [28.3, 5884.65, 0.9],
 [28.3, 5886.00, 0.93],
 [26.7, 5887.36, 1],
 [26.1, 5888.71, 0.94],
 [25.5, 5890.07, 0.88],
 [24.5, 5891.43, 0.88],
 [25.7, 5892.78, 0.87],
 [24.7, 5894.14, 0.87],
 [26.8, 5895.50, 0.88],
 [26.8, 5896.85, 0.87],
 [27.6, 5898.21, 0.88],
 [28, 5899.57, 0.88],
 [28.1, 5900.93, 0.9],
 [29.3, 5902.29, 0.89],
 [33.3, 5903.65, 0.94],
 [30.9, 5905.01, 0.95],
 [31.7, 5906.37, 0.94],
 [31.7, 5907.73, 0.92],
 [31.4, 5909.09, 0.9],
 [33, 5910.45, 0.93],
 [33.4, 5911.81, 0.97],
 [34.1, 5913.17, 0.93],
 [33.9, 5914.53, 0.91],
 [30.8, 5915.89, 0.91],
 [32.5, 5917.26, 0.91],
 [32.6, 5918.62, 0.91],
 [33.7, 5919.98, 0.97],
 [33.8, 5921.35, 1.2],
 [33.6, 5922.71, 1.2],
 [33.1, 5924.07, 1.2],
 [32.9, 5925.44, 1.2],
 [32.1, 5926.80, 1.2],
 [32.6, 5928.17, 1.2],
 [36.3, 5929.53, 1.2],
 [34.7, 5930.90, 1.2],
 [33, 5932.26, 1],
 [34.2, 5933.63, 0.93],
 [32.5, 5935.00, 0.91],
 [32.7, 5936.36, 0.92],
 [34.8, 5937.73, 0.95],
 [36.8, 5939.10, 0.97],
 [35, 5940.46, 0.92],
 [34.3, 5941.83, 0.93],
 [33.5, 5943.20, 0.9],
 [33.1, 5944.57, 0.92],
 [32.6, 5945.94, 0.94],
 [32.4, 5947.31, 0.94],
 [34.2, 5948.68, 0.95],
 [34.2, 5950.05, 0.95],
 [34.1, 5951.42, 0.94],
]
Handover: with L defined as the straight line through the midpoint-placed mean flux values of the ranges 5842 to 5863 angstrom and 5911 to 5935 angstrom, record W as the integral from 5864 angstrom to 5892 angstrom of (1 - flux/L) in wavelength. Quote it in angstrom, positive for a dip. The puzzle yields 1.5 angstrom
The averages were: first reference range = 34.1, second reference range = 33.3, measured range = 32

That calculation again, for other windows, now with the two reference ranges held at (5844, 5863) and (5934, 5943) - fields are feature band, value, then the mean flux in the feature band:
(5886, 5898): 2.8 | 26.1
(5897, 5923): 1.9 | 31.6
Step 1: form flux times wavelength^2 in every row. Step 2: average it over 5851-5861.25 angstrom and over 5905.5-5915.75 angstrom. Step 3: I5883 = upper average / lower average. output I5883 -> 0.99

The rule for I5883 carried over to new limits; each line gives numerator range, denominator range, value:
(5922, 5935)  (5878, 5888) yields 1.13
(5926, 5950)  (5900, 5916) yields 1.07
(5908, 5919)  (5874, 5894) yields 1.10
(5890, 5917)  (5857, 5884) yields 0.89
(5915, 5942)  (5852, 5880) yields 1.00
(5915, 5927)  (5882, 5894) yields 1.23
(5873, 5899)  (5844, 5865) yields 0.88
